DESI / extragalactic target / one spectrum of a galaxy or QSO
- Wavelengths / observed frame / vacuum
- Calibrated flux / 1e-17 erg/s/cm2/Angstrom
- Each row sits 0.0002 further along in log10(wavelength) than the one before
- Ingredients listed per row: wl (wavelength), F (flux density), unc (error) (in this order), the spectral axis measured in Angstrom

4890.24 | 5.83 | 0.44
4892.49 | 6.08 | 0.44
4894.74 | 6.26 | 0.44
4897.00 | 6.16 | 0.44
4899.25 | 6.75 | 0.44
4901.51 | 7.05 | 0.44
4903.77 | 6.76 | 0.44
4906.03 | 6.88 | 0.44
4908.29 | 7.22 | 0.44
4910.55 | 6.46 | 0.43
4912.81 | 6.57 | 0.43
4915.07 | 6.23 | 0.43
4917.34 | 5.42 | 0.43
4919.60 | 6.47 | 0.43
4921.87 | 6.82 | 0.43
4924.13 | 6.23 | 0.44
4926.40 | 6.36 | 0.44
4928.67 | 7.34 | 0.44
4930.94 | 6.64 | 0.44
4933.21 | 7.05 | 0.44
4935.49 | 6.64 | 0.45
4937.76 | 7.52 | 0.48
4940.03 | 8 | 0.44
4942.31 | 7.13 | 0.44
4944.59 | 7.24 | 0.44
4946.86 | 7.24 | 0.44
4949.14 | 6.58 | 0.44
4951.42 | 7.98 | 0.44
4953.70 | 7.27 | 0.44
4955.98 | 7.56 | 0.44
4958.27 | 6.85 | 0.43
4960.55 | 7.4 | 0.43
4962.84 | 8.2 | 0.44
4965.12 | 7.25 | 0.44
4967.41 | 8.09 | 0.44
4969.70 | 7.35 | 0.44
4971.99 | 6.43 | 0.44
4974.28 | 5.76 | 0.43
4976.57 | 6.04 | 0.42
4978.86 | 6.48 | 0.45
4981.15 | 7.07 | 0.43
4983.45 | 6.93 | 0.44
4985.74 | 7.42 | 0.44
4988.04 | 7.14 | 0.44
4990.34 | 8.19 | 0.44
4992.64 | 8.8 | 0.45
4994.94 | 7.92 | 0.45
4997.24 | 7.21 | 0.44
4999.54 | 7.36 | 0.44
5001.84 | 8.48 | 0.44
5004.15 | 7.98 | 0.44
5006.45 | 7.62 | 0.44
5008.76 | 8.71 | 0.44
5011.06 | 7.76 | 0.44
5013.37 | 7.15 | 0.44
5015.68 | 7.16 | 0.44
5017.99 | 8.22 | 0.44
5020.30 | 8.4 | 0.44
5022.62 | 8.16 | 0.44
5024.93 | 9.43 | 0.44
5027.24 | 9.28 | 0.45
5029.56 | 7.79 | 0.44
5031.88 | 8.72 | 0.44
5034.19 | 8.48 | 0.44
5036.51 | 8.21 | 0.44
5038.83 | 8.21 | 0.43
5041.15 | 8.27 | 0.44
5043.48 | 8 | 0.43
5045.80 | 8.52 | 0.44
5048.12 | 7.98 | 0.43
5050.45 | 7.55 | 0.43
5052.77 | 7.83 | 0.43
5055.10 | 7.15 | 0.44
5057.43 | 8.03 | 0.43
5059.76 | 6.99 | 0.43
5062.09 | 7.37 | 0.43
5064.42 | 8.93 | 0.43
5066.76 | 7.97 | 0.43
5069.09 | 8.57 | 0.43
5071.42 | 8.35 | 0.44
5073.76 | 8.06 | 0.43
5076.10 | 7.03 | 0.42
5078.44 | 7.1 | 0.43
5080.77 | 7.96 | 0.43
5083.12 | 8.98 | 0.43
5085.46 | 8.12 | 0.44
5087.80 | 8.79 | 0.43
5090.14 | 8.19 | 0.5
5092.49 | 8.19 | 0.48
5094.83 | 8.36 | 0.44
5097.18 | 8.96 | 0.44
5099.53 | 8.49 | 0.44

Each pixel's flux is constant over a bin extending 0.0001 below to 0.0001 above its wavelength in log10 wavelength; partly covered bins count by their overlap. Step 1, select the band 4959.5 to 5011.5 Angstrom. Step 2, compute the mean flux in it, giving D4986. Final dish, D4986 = 7.46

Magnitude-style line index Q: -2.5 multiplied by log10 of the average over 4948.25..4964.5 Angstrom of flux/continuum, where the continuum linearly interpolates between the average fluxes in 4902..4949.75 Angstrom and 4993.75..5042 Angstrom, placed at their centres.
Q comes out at -0.03 mag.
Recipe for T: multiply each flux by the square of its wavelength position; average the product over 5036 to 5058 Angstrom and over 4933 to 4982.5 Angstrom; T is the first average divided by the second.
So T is 1.16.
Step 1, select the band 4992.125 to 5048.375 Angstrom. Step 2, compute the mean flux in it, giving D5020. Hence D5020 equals 8.15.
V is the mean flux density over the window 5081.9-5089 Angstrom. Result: 8.62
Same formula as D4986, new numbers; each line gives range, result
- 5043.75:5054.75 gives 7.92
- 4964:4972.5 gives 7.34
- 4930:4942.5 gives 7.17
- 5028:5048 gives 8.28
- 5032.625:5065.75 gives 7.97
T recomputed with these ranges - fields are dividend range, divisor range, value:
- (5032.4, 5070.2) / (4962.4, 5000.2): 1.14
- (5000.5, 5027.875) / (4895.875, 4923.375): 1.30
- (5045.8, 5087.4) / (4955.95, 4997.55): 1.13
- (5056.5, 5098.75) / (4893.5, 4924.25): 1.33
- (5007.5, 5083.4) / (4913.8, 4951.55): 1.23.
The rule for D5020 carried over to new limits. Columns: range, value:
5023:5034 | 8.74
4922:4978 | 7.08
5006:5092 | 8.09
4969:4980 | 6.38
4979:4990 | 7.16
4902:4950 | 6.81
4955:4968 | 7.53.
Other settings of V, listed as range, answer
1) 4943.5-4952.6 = 7.27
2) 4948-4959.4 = 7.24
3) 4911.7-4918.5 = 6.08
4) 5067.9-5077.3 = 8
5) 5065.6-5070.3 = 8.29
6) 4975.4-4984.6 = 6.63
